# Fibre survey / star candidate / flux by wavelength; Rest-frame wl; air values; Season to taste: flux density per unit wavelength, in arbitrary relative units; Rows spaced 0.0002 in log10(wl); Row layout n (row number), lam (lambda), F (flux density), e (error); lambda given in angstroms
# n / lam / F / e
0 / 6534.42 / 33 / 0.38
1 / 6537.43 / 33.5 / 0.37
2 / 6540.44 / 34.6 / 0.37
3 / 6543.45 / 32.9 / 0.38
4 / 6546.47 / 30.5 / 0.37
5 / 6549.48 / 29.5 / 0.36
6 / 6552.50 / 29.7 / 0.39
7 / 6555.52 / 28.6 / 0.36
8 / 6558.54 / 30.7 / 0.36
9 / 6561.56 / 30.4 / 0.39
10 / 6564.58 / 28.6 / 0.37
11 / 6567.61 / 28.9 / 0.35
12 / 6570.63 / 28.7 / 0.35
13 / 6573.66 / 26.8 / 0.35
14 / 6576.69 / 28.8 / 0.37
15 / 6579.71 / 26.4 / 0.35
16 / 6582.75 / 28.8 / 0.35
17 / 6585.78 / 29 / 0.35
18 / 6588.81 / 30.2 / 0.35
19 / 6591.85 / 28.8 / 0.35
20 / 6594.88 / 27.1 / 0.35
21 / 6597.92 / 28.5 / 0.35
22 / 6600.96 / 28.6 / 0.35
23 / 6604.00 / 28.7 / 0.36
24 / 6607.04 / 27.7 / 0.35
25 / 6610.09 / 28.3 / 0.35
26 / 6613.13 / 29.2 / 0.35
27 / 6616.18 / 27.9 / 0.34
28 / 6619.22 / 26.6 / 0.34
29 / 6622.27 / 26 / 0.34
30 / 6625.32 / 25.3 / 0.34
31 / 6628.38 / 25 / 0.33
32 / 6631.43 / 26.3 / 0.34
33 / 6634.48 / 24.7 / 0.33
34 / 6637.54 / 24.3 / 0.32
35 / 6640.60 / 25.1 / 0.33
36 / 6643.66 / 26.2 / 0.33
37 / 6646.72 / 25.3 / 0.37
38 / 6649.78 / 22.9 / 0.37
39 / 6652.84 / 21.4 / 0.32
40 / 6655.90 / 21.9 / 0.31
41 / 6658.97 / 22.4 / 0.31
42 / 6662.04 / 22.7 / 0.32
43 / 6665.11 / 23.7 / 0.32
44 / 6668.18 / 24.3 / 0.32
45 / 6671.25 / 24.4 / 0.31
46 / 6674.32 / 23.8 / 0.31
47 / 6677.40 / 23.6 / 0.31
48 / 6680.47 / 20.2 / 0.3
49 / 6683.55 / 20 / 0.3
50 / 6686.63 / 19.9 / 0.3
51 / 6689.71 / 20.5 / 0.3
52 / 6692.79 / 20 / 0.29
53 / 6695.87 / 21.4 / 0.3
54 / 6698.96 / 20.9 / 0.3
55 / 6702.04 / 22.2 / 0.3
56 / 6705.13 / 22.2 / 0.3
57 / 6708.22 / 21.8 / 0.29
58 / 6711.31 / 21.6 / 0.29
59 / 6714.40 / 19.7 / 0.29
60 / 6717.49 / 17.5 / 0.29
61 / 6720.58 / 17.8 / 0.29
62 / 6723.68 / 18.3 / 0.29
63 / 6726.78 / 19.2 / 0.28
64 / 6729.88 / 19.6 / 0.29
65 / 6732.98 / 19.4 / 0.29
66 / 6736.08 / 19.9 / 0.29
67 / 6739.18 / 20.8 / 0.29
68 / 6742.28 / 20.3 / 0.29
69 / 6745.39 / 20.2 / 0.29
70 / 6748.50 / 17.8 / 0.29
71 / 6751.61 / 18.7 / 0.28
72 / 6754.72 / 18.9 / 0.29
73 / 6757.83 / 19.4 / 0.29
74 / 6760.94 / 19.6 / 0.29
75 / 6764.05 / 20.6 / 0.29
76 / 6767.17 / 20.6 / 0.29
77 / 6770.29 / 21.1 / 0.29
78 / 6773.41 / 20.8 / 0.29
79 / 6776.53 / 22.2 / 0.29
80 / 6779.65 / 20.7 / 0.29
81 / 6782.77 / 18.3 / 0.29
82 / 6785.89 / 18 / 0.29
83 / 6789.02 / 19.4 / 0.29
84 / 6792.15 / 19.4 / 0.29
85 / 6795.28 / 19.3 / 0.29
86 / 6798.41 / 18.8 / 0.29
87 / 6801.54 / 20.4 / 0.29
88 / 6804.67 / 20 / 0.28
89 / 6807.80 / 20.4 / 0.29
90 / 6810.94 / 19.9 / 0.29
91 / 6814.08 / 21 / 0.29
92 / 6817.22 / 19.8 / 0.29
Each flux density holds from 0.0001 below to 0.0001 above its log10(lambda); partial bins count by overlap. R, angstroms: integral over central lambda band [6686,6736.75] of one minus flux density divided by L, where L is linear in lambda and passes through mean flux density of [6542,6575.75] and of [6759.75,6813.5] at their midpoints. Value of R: 6.7 angstroms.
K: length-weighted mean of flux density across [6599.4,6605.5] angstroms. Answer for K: 28.6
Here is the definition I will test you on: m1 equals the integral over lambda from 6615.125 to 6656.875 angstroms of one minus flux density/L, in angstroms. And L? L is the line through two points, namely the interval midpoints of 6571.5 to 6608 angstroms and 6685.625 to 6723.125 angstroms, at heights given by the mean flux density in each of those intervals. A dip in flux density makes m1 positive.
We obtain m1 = 0.3 angstroms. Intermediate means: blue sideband 28.3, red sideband 20.4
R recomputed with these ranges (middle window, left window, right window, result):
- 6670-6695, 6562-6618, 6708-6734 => 0.6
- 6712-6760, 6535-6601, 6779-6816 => 6.6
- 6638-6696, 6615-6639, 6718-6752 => 1.7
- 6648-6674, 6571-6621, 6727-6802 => 2.0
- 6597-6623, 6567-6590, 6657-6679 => -1.3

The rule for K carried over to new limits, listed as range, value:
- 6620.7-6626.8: 25.7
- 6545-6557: 29.6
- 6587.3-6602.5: 28.6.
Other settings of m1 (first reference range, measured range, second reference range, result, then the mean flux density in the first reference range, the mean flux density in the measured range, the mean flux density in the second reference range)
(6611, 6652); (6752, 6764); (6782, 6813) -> 0.9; 25.7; 19.4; 19.4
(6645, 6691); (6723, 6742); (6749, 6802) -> 1.1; 22.5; 19.6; 19.7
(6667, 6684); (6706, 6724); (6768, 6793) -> 1.8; 22.9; 19.6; 20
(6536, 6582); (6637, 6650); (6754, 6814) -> 0.6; 29.9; 25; 19.9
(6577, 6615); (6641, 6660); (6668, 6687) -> 0.7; 28.4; 23.5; 22.3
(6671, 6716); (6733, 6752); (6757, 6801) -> 0.8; 21.4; 19.7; 19.9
